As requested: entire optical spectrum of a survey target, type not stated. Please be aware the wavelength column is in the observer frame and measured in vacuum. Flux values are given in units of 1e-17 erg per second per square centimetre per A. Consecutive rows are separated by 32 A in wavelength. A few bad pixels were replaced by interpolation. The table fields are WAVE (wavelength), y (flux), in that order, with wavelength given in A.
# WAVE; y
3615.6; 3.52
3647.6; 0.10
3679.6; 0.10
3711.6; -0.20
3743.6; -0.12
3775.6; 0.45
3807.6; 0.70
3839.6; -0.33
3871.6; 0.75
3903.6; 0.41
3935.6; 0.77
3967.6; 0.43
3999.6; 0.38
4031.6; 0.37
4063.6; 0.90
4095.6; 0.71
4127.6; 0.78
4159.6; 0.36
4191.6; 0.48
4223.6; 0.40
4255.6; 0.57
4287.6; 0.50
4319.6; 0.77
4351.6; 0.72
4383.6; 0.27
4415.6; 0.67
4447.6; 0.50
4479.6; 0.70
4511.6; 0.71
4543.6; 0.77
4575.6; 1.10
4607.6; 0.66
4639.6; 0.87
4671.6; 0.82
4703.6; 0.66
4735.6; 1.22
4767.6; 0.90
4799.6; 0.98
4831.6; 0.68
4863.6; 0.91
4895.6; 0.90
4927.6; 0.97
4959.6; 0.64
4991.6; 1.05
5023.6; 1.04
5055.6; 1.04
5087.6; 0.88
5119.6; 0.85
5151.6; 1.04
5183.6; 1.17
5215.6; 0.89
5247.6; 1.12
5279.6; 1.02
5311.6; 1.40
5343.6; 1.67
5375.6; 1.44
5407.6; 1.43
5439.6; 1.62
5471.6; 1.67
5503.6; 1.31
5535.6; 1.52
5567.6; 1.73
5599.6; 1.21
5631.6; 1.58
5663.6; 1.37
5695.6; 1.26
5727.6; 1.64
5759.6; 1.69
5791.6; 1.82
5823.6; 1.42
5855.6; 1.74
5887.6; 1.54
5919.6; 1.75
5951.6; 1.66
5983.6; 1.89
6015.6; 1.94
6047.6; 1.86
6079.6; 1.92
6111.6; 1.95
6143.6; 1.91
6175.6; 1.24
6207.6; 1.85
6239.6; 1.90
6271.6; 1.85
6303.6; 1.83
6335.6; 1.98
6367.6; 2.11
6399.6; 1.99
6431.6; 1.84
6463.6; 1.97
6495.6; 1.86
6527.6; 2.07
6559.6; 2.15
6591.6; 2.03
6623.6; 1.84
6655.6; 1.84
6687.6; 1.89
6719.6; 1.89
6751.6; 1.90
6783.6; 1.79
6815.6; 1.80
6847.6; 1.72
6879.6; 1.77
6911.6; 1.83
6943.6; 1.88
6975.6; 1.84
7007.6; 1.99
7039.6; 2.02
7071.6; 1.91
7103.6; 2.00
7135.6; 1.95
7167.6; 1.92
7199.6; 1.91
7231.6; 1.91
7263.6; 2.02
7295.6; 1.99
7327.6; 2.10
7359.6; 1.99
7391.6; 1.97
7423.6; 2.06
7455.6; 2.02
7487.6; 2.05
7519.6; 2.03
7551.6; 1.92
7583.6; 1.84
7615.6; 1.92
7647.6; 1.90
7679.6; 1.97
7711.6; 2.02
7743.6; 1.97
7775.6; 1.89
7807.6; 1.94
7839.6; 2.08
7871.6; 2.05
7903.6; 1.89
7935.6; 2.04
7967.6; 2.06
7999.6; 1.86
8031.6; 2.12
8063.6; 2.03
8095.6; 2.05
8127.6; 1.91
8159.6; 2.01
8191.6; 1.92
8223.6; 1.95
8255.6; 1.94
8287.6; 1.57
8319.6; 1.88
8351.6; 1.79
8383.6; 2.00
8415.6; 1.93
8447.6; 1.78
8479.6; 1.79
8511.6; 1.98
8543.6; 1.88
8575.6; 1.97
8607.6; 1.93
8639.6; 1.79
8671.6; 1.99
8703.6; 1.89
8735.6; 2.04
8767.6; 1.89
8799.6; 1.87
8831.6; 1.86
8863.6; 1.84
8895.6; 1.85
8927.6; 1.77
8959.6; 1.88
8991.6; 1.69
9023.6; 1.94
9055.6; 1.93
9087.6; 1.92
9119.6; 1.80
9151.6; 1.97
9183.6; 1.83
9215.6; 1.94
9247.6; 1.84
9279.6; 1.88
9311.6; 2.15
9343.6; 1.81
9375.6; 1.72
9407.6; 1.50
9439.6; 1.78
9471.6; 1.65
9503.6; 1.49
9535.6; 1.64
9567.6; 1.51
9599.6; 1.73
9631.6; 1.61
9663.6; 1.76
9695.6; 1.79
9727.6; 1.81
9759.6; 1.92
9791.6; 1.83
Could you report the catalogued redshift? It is 0.325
